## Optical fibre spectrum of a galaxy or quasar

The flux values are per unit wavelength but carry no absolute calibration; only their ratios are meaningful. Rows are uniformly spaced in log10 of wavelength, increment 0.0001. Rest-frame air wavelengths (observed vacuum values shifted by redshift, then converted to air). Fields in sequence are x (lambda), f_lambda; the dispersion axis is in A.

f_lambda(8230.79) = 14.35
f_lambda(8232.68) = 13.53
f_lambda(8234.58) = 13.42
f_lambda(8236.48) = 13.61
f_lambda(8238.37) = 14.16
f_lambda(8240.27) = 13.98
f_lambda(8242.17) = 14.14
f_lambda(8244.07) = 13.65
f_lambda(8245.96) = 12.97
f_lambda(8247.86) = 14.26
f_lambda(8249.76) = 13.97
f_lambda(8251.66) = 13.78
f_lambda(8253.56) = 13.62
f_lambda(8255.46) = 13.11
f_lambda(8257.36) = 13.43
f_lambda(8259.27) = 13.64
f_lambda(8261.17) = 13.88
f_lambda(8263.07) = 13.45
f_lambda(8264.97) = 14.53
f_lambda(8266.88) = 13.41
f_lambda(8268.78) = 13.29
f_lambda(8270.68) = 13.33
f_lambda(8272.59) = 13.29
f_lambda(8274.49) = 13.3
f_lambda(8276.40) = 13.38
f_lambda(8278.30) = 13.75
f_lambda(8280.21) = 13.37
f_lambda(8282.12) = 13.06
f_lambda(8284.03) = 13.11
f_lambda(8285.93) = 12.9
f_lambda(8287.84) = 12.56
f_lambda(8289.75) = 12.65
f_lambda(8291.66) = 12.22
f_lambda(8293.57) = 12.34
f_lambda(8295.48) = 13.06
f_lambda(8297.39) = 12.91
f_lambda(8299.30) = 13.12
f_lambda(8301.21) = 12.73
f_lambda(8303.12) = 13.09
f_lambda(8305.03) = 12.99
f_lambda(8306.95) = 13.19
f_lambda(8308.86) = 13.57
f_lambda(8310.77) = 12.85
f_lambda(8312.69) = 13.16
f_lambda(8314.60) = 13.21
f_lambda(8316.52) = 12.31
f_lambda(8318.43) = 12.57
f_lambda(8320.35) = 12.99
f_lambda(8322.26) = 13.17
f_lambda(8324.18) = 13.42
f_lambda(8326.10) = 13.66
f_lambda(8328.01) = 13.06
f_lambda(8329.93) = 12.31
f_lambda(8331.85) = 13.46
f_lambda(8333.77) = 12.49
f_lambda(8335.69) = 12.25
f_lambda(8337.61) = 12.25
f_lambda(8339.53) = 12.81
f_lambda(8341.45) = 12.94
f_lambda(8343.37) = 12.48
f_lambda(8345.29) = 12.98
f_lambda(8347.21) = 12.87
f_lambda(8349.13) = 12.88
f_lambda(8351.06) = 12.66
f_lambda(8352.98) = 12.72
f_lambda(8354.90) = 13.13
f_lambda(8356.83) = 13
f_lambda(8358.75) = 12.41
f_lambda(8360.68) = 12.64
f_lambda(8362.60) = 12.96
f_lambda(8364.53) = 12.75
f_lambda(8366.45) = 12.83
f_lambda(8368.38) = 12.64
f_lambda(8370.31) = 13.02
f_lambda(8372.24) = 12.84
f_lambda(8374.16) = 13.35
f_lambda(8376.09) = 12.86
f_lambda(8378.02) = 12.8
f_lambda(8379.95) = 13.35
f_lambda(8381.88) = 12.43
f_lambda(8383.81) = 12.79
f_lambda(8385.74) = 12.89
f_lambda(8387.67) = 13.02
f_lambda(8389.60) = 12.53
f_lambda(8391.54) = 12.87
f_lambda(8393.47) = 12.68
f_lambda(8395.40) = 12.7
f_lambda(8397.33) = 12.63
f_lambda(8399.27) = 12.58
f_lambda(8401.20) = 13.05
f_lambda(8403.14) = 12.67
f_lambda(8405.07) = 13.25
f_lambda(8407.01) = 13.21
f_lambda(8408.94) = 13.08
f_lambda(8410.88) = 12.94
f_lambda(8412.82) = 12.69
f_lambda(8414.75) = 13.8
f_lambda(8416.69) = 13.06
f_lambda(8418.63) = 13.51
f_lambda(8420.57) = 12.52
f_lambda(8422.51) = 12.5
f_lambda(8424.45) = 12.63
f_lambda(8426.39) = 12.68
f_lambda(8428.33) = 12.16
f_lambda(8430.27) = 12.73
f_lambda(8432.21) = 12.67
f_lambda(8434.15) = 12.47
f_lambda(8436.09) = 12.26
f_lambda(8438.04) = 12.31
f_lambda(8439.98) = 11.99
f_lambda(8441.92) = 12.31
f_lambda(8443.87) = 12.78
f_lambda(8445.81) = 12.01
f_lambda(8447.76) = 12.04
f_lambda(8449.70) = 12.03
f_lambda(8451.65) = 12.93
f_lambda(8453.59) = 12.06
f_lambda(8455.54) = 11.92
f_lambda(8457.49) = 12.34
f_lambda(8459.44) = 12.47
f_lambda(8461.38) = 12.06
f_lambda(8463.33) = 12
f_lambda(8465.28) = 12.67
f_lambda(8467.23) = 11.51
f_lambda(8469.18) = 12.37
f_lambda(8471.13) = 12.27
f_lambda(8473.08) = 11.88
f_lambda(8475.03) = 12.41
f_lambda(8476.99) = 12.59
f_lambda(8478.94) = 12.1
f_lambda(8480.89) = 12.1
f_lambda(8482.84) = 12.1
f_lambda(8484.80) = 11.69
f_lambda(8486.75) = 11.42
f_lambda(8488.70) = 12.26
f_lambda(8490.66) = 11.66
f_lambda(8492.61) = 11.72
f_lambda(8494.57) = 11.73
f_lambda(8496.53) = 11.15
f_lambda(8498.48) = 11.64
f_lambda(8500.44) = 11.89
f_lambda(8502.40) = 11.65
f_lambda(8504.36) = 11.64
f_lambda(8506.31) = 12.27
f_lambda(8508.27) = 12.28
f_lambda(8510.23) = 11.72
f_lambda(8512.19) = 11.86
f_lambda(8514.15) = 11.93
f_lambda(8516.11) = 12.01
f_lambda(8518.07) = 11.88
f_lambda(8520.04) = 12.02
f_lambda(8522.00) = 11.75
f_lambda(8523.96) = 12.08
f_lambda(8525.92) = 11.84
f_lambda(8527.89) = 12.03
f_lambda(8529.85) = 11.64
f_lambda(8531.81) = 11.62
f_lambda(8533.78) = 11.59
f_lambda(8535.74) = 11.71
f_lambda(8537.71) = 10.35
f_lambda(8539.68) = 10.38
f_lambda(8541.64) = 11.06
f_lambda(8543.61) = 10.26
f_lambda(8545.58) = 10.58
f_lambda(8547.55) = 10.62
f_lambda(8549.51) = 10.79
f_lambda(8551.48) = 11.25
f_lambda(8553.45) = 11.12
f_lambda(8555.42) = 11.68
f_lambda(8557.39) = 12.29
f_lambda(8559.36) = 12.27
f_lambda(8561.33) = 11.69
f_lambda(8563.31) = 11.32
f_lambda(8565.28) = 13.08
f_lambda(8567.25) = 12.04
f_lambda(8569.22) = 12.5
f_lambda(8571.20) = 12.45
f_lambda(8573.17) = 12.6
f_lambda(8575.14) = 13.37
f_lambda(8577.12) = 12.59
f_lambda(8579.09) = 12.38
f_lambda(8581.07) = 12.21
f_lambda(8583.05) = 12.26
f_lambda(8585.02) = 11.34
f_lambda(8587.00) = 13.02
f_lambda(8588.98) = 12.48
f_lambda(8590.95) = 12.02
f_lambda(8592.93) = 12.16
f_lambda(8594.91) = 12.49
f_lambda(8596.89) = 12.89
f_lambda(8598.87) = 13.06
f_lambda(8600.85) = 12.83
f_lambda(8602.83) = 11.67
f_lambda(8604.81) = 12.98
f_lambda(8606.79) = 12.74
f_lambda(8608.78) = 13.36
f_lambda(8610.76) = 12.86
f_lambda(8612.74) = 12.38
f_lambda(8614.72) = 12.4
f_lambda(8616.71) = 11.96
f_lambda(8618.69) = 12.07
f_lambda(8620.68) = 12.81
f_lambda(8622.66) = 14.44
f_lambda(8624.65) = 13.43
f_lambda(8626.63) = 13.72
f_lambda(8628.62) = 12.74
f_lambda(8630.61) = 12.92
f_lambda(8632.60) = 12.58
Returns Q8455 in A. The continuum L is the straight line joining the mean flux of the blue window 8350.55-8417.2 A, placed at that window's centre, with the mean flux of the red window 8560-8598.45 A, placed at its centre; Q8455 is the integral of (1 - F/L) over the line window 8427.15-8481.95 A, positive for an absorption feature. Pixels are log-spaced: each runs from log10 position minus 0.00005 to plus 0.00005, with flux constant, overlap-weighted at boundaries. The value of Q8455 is 1.9 A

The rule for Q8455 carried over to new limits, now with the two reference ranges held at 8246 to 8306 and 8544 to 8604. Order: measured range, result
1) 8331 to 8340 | 0.3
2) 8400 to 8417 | -0.4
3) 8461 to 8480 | 0.5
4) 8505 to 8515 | 0.3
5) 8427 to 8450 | 0.5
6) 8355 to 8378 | 0.1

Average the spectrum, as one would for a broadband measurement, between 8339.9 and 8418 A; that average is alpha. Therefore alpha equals 12.9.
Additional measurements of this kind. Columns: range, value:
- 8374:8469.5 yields 12.6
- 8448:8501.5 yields 12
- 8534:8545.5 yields 10.8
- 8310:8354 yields 12.8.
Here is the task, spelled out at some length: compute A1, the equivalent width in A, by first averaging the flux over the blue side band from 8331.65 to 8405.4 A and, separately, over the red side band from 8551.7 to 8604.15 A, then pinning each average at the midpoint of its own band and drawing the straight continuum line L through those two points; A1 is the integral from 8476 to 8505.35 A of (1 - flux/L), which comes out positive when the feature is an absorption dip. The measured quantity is 1.6 A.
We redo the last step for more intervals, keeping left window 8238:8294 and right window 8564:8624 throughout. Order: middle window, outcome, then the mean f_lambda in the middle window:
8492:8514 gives 1.8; 11.8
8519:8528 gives 0.6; 11.9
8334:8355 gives 0.8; 12.7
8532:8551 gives 2.8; 10.9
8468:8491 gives 1.4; 12.1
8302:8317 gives 0.3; 13.1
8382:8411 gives 0.5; 12.8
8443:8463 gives 1.1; 12.3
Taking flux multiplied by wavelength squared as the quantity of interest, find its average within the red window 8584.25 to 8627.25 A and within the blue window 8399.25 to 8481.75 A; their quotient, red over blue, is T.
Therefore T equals 1.1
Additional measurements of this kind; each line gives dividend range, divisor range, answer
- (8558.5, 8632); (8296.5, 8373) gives 1.04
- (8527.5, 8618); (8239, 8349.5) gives 0.98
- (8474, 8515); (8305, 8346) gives 0.96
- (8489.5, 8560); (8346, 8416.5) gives 0.93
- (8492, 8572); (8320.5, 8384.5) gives 0.94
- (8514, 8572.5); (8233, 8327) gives 0.93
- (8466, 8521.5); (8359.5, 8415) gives 0.95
